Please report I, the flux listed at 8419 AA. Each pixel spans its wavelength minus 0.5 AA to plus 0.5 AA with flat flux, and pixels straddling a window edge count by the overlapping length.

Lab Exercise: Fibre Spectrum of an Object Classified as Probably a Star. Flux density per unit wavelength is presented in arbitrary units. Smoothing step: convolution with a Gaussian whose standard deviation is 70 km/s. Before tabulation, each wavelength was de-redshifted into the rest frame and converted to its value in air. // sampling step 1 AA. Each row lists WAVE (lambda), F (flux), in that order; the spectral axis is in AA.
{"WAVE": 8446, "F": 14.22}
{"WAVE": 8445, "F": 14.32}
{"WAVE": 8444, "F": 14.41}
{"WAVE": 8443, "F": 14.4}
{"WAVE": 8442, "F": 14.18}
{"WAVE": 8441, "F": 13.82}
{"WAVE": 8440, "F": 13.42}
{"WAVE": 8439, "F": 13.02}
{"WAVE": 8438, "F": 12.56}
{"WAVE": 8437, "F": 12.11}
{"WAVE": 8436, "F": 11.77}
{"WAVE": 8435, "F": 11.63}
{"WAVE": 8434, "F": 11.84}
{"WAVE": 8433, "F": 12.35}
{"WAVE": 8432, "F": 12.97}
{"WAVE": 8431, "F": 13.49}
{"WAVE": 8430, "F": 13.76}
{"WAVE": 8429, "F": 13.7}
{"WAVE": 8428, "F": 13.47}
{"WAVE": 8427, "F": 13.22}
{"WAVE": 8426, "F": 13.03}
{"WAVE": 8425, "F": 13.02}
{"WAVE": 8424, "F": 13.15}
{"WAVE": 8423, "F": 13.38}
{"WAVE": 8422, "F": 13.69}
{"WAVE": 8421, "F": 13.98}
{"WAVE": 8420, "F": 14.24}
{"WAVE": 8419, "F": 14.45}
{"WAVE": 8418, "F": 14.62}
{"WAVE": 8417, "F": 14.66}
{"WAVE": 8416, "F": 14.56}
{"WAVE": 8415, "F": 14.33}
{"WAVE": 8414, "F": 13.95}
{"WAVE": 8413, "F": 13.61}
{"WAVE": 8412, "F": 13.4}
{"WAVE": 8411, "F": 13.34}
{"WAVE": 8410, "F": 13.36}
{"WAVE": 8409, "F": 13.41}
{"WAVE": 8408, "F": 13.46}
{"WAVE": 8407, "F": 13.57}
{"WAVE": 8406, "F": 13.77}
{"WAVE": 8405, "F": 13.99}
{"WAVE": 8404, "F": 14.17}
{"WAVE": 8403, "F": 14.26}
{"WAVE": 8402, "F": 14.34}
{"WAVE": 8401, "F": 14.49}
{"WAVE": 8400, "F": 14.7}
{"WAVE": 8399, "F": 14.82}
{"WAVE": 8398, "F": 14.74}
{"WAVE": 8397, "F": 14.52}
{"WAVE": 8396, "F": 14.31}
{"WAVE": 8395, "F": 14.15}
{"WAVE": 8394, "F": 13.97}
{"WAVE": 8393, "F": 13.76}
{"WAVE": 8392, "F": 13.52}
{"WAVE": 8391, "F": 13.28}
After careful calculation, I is 14.45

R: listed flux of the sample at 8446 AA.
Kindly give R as 14.22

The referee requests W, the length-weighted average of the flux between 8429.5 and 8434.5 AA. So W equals 12.9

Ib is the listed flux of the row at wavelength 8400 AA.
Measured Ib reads 14.7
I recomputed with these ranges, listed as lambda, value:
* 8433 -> 12.35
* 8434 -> 11.84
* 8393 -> 13.76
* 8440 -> 13.42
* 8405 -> 13.99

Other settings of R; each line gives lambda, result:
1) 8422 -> 13.69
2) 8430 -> 13.76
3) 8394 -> 13.97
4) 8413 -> 13.61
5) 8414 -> 13.95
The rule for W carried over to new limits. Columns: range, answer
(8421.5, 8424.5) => 13.4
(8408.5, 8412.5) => 13.4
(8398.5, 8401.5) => 14.7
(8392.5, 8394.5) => 13.9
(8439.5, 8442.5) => 13.8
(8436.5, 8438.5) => 12.3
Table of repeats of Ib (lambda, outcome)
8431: 13.49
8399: 14.82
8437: 12.11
